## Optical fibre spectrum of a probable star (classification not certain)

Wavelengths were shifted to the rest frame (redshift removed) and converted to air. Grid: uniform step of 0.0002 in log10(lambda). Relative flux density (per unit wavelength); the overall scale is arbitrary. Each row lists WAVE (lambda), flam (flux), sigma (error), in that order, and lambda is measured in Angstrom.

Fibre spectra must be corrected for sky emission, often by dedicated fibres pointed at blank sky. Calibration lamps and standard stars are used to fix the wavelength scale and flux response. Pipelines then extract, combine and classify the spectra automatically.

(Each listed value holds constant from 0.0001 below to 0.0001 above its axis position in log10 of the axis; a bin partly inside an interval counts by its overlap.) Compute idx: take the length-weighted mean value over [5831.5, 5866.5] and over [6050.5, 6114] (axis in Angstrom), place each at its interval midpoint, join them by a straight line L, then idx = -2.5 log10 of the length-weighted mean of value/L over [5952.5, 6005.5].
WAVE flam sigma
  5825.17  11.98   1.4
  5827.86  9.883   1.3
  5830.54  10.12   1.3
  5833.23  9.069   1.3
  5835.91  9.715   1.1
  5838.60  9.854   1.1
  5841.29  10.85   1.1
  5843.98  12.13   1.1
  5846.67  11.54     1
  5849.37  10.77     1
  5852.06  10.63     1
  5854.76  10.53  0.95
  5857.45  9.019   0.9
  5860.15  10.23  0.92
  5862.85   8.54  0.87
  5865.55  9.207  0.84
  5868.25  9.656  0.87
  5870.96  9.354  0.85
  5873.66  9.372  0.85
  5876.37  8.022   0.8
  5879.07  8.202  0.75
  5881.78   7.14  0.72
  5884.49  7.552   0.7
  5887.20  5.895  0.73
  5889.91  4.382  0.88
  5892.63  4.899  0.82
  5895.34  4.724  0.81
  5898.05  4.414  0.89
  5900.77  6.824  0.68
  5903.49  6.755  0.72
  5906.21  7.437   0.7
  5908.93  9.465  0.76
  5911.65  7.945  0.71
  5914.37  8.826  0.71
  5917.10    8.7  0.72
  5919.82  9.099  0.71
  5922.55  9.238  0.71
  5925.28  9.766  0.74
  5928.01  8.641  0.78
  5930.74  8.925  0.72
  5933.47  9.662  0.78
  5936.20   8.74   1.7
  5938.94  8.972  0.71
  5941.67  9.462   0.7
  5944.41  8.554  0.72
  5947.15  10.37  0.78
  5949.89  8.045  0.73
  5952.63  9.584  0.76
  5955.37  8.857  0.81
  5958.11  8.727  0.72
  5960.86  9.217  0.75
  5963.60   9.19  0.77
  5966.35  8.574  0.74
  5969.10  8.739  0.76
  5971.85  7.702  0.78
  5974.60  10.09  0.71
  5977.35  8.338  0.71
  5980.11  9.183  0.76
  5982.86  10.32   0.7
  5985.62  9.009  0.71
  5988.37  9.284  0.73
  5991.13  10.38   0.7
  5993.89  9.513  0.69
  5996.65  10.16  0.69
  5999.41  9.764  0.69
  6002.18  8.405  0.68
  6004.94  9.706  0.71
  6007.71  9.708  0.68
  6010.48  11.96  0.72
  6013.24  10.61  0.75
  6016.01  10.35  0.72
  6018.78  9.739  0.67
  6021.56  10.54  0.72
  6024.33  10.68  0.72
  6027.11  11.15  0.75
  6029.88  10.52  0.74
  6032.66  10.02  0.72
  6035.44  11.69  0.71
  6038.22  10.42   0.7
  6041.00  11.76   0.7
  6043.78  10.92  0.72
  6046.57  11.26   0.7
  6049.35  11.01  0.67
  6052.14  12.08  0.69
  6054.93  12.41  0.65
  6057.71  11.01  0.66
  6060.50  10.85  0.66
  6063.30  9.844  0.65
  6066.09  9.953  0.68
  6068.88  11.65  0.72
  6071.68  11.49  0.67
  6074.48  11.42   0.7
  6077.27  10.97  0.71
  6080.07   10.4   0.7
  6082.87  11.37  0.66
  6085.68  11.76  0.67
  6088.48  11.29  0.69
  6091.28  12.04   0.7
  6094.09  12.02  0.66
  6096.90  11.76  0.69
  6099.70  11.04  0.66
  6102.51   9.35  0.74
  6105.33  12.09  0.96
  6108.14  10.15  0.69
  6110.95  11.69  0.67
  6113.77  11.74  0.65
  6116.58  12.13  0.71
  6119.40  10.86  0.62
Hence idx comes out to 0.17 mag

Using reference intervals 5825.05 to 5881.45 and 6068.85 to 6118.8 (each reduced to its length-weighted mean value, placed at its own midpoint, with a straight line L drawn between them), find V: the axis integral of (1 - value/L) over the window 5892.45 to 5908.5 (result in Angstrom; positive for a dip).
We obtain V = 6.4 Angstrom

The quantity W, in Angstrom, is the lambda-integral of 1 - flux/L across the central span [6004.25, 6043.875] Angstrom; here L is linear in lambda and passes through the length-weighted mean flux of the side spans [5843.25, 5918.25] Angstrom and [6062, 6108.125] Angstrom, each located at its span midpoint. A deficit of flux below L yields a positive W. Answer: -1.5 Angstrom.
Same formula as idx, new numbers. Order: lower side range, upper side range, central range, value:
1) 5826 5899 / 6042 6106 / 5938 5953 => 0.07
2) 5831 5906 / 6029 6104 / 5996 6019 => 0.03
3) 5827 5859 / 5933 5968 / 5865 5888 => 0.20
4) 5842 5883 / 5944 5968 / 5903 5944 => 0.05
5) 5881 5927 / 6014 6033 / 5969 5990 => 0.02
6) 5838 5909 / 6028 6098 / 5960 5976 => 0.10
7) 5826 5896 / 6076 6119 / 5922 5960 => 0.07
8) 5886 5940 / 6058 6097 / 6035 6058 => -0.09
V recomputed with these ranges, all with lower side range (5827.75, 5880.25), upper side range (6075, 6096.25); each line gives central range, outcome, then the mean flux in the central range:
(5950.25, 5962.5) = 1.77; 9.02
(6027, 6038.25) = 0.31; 10.8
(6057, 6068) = 0.81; 10.4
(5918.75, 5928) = 0.94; 9.26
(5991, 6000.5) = 0.79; 9.91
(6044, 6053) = -0.14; 11.3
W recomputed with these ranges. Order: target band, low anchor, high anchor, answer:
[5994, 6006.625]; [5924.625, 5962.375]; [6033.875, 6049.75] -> 1.0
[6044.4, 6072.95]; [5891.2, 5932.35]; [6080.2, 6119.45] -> -1.6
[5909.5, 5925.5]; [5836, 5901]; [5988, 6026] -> 0.3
